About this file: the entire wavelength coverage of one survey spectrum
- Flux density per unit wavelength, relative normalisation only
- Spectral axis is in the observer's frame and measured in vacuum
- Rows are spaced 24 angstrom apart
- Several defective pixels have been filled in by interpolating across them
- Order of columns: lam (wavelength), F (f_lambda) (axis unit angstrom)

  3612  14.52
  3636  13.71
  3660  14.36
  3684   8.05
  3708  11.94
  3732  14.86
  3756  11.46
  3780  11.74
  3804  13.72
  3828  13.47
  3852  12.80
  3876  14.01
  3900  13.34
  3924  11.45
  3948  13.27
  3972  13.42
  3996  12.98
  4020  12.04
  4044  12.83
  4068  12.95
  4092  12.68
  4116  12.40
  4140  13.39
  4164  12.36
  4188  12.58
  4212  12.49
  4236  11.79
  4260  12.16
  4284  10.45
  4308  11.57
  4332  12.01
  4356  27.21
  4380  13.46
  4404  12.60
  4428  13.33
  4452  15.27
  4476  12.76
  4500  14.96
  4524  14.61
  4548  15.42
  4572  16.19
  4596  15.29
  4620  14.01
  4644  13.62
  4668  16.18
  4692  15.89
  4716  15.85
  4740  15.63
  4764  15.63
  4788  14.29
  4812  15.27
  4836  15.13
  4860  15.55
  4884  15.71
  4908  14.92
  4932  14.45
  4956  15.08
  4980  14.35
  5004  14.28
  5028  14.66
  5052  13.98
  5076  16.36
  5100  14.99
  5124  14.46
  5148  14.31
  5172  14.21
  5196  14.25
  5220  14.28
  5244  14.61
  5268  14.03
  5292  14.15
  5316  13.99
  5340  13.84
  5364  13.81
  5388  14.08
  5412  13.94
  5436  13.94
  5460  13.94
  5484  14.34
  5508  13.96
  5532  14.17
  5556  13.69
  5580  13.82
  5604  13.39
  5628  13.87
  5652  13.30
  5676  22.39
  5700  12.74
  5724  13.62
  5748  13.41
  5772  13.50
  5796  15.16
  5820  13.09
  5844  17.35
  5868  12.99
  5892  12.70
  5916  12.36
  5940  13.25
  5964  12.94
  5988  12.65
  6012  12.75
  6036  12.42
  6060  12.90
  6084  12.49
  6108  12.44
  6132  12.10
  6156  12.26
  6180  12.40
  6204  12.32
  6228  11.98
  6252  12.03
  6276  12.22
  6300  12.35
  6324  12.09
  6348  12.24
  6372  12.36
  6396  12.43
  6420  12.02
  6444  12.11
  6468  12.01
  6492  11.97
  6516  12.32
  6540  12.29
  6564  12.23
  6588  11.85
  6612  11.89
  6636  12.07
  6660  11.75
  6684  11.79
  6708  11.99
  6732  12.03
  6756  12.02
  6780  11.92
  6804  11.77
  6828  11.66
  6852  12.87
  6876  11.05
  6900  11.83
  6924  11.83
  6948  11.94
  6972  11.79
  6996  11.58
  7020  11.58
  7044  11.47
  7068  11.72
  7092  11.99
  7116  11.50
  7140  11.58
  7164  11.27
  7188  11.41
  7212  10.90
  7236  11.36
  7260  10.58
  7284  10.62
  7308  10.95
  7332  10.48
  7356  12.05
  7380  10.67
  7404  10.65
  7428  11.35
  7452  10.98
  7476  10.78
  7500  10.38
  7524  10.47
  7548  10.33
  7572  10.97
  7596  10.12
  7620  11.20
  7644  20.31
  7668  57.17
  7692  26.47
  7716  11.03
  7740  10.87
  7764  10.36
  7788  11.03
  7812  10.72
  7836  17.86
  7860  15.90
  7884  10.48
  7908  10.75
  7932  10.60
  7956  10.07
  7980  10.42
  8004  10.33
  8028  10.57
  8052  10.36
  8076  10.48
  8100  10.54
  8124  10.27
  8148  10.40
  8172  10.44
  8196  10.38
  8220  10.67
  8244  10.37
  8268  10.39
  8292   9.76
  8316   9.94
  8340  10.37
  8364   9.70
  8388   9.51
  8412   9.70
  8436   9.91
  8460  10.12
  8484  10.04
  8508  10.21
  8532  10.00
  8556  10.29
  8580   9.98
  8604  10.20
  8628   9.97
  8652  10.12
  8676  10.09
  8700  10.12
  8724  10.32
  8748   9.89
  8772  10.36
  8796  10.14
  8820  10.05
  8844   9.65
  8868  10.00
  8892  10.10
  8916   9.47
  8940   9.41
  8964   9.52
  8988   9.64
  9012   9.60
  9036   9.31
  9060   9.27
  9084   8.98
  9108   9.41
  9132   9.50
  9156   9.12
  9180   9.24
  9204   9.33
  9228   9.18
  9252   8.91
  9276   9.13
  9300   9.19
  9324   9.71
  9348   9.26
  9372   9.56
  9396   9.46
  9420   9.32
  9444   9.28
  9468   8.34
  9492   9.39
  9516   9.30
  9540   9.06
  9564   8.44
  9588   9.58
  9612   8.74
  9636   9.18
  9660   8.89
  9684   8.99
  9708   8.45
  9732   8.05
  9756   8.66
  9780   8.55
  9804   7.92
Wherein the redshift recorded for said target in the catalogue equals 0.167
